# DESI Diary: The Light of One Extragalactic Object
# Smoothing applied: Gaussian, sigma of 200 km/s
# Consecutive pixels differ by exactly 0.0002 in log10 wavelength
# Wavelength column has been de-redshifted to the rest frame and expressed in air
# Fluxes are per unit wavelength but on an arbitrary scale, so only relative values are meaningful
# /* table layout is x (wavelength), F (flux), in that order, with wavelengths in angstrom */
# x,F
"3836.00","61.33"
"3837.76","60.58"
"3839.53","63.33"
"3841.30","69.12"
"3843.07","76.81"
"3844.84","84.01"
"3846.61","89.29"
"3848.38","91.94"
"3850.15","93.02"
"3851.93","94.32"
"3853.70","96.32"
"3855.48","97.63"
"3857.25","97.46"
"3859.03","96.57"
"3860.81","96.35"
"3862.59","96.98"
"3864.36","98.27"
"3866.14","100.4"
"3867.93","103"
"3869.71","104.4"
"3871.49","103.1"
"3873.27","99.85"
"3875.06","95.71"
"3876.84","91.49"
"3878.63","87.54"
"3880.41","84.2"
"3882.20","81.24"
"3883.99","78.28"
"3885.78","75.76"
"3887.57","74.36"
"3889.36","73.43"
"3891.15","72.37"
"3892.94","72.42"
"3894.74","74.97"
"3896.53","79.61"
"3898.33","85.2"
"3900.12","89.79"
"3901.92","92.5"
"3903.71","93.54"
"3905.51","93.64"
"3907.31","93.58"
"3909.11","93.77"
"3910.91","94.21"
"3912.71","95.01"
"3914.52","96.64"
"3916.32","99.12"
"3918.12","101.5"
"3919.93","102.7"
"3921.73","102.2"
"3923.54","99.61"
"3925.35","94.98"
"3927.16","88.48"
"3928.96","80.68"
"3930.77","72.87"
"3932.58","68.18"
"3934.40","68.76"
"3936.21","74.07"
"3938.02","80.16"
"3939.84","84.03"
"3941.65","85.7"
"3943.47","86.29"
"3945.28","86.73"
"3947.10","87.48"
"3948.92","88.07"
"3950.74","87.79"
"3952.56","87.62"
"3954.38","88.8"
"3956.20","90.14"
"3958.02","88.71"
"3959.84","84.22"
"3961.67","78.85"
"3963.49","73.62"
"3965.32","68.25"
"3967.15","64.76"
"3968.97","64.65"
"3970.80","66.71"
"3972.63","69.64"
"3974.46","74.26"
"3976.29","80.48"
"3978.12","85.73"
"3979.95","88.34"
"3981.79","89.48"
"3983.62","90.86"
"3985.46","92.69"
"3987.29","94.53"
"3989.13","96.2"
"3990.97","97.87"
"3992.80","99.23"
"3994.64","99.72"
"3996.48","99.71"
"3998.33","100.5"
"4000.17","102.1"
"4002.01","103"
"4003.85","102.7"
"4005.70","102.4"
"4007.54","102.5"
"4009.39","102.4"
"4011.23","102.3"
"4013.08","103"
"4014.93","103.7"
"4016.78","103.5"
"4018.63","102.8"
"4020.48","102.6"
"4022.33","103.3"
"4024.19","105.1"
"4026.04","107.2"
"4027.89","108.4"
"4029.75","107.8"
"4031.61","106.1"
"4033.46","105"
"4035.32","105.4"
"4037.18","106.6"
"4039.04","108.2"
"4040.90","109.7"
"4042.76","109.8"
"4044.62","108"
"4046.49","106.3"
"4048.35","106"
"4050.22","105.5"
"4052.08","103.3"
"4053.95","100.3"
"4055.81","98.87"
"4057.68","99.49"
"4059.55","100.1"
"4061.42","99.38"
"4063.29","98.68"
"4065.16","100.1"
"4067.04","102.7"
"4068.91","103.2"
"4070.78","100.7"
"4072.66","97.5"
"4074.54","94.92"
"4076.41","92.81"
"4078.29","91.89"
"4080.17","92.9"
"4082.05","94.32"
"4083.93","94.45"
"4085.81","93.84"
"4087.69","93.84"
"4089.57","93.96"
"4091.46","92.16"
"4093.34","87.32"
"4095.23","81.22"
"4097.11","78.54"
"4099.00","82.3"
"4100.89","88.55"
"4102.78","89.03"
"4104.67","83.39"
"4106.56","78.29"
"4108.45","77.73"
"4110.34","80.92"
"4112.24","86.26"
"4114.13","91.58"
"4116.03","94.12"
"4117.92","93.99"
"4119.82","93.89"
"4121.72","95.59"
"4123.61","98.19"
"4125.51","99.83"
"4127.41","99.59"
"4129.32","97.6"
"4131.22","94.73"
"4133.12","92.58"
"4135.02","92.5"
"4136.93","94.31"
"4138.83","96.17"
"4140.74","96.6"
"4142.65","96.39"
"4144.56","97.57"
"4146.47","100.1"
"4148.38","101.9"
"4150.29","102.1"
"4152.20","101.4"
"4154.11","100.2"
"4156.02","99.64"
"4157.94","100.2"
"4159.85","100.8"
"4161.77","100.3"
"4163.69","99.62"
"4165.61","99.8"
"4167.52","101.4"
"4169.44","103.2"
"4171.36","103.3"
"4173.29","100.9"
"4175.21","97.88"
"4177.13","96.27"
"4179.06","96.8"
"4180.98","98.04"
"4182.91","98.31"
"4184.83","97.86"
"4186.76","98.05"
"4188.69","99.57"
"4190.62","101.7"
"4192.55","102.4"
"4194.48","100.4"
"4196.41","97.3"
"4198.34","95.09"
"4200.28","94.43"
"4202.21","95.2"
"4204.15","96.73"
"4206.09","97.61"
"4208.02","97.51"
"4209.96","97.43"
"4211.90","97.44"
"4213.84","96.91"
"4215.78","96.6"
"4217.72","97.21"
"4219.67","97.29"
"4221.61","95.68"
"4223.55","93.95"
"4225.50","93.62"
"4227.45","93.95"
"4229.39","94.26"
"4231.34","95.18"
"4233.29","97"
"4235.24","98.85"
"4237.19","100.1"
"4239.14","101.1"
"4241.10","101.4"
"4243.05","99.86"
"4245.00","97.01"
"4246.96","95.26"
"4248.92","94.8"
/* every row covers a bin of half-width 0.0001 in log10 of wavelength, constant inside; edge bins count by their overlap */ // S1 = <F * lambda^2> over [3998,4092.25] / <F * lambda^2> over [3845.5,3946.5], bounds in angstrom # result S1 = 1.2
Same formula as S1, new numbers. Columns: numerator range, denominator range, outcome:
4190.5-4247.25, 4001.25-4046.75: 1.02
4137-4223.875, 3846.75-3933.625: 1.26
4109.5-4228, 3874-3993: 1.28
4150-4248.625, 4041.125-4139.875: 1.09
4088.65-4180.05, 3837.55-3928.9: 1.19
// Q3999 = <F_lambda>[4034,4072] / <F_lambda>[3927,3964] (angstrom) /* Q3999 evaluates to 1.3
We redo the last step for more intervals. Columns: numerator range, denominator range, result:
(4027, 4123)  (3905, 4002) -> 1.10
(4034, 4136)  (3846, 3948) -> 1.07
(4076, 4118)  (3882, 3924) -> 1.00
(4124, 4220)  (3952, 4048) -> 1.03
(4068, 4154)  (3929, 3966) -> 1.14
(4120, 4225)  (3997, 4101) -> 0.98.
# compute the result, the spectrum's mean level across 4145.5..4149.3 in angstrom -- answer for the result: 101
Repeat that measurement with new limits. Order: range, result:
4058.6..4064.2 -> 99.4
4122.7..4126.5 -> 99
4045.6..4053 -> 105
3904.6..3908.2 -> 93.5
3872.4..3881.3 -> 91.8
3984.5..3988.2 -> 93.6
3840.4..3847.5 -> 79.8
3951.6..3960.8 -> 87.9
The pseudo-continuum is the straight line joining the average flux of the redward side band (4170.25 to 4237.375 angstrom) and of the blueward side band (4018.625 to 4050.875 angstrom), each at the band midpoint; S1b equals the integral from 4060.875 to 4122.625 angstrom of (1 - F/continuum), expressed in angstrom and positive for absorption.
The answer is 7.1 angstrom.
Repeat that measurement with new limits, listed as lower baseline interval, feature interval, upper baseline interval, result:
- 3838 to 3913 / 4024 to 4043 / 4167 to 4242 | -2.9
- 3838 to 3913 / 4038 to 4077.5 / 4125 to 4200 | -3.0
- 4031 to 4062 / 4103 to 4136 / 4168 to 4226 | 3.3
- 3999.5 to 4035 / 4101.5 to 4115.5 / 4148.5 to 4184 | 2.4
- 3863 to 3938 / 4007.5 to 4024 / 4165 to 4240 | -2.0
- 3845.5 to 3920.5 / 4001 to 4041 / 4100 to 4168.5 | -4.9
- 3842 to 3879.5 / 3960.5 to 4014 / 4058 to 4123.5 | 2.1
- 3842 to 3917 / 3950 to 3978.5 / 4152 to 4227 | 4.4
